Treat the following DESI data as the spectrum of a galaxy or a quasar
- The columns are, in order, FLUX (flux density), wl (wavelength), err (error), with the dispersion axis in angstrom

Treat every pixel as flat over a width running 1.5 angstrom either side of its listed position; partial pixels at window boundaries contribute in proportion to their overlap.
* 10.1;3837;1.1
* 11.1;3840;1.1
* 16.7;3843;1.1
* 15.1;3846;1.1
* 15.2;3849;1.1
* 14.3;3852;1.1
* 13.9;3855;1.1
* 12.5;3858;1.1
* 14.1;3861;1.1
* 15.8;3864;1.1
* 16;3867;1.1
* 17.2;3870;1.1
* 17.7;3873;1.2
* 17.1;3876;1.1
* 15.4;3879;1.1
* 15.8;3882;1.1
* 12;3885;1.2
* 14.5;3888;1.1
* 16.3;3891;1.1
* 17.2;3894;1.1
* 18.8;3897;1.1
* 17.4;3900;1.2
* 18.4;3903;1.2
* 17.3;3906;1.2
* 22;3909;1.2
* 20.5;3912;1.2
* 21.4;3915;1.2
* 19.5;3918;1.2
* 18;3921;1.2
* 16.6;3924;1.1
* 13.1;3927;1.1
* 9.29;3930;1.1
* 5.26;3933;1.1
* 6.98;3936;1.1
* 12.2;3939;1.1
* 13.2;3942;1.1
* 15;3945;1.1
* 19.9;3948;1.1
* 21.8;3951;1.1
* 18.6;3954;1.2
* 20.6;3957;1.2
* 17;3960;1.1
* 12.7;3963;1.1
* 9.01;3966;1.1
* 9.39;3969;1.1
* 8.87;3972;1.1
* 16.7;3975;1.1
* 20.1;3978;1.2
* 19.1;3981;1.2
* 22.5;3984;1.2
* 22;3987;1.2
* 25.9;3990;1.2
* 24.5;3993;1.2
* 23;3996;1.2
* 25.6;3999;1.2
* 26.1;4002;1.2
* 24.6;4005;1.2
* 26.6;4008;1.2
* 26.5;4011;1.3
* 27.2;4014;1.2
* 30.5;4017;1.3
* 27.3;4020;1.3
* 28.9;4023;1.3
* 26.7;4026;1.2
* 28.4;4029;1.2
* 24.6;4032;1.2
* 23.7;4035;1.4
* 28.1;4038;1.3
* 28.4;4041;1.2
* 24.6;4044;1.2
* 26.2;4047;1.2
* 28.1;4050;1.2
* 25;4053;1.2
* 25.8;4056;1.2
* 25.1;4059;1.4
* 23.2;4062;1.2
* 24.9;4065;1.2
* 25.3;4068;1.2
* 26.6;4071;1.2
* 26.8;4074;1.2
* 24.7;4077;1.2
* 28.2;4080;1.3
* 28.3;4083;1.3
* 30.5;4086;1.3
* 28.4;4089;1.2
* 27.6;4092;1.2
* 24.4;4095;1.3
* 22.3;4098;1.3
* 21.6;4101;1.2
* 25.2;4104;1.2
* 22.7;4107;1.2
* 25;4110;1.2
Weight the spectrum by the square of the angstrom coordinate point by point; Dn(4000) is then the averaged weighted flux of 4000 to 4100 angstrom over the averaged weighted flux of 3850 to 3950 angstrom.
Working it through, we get 1.83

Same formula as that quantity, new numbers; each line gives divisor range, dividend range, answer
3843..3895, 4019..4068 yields 1.86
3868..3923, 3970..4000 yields 1.23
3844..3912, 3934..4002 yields 1.14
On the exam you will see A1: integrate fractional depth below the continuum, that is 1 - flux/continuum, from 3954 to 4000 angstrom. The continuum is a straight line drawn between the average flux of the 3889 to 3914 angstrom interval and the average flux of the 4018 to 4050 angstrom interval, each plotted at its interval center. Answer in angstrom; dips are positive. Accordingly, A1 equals 9.8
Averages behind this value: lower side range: 18.5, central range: 18.4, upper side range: 26.8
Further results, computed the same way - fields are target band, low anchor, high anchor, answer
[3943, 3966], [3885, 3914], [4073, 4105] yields 3.3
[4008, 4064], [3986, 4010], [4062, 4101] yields -2.4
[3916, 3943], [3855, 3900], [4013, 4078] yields 8.7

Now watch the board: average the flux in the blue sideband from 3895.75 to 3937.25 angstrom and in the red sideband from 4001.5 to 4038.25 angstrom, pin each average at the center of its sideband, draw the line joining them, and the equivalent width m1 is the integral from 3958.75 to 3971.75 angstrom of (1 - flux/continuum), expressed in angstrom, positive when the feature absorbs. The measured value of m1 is 5.8 angstrom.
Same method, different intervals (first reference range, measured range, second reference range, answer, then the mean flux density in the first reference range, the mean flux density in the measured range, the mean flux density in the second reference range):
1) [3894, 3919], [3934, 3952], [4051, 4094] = 5.6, 19.3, 14.4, 26.5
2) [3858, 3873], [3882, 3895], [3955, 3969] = 0.3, 15.6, 15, 14.4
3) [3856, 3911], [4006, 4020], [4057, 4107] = -3.1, 16.4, 27.5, 25.7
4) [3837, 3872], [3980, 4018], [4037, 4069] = -3.5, 14.6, 24.9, 25.9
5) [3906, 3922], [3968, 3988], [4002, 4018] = 6.2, 20.1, 17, 26.9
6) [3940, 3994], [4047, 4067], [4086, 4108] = -2.4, 17.5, 25.4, 25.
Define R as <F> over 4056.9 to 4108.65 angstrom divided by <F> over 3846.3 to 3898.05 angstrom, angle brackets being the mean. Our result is 1.66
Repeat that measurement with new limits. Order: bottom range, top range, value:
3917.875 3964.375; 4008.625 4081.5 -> 1.78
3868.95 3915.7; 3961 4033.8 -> 1.29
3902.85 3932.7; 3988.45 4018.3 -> 1.52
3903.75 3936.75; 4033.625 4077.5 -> 1.64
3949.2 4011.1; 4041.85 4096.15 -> 1.32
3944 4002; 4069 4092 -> 1.47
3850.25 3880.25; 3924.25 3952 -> 0.84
